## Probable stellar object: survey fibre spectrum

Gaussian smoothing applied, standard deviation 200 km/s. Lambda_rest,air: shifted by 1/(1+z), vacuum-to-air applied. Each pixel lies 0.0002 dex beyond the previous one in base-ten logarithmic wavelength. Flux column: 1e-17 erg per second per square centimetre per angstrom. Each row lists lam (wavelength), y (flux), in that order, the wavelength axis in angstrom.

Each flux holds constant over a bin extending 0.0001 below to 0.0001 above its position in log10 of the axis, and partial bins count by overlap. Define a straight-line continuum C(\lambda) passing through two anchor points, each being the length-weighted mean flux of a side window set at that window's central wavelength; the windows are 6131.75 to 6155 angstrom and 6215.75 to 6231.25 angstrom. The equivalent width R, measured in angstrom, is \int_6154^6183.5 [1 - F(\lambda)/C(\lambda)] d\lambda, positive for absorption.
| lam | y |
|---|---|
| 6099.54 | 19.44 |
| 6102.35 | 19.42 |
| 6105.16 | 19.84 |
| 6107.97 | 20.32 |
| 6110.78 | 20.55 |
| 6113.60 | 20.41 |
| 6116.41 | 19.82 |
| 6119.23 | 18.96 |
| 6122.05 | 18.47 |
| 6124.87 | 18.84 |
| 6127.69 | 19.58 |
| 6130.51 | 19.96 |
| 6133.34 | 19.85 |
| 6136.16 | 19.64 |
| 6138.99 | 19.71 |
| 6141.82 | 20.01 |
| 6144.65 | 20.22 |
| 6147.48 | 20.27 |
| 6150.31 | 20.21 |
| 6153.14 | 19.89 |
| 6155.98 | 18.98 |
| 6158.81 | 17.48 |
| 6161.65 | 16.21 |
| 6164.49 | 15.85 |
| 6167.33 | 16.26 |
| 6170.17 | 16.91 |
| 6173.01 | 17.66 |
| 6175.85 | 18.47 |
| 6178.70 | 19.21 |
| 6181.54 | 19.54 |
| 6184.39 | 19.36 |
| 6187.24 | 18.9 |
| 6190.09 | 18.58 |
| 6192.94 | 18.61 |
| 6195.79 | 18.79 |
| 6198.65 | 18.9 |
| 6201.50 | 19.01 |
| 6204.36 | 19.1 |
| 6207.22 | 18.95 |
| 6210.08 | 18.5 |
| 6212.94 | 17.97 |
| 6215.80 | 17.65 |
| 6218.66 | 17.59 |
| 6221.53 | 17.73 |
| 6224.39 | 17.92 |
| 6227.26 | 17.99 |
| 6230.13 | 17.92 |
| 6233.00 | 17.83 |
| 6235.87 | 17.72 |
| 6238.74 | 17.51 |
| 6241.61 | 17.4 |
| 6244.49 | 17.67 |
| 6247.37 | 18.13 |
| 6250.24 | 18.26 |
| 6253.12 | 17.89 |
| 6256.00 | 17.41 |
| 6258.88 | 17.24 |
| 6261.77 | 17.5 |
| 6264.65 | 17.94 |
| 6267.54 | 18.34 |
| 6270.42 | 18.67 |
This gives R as 2.3 angstrom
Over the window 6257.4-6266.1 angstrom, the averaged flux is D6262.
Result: 17.5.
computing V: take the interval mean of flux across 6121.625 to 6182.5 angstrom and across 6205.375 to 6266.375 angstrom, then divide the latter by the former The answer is 0.95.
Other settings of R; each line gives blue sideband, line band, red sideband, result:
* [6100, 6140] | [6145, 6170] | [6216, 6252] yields 1.2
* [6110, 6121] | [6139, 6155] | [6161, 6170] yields -2.3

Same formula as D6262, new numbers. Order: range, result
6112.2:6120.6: 19.7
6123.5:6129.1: 19.2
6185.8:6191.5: 18.7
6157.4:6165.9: 16.5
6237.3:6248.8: 17.7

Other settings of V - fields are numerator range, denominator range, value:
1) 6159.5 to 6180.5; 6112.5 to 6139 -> 0.89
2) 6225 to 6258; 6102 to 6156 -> 0.90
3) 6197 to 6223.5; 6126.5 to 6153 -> 0.92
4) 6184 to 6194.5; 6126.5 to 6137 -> 0.95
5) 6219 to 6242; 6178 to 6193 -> 0.93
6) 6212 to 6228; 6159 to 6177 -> 1.05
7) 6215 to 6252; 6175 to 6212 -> 0.94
